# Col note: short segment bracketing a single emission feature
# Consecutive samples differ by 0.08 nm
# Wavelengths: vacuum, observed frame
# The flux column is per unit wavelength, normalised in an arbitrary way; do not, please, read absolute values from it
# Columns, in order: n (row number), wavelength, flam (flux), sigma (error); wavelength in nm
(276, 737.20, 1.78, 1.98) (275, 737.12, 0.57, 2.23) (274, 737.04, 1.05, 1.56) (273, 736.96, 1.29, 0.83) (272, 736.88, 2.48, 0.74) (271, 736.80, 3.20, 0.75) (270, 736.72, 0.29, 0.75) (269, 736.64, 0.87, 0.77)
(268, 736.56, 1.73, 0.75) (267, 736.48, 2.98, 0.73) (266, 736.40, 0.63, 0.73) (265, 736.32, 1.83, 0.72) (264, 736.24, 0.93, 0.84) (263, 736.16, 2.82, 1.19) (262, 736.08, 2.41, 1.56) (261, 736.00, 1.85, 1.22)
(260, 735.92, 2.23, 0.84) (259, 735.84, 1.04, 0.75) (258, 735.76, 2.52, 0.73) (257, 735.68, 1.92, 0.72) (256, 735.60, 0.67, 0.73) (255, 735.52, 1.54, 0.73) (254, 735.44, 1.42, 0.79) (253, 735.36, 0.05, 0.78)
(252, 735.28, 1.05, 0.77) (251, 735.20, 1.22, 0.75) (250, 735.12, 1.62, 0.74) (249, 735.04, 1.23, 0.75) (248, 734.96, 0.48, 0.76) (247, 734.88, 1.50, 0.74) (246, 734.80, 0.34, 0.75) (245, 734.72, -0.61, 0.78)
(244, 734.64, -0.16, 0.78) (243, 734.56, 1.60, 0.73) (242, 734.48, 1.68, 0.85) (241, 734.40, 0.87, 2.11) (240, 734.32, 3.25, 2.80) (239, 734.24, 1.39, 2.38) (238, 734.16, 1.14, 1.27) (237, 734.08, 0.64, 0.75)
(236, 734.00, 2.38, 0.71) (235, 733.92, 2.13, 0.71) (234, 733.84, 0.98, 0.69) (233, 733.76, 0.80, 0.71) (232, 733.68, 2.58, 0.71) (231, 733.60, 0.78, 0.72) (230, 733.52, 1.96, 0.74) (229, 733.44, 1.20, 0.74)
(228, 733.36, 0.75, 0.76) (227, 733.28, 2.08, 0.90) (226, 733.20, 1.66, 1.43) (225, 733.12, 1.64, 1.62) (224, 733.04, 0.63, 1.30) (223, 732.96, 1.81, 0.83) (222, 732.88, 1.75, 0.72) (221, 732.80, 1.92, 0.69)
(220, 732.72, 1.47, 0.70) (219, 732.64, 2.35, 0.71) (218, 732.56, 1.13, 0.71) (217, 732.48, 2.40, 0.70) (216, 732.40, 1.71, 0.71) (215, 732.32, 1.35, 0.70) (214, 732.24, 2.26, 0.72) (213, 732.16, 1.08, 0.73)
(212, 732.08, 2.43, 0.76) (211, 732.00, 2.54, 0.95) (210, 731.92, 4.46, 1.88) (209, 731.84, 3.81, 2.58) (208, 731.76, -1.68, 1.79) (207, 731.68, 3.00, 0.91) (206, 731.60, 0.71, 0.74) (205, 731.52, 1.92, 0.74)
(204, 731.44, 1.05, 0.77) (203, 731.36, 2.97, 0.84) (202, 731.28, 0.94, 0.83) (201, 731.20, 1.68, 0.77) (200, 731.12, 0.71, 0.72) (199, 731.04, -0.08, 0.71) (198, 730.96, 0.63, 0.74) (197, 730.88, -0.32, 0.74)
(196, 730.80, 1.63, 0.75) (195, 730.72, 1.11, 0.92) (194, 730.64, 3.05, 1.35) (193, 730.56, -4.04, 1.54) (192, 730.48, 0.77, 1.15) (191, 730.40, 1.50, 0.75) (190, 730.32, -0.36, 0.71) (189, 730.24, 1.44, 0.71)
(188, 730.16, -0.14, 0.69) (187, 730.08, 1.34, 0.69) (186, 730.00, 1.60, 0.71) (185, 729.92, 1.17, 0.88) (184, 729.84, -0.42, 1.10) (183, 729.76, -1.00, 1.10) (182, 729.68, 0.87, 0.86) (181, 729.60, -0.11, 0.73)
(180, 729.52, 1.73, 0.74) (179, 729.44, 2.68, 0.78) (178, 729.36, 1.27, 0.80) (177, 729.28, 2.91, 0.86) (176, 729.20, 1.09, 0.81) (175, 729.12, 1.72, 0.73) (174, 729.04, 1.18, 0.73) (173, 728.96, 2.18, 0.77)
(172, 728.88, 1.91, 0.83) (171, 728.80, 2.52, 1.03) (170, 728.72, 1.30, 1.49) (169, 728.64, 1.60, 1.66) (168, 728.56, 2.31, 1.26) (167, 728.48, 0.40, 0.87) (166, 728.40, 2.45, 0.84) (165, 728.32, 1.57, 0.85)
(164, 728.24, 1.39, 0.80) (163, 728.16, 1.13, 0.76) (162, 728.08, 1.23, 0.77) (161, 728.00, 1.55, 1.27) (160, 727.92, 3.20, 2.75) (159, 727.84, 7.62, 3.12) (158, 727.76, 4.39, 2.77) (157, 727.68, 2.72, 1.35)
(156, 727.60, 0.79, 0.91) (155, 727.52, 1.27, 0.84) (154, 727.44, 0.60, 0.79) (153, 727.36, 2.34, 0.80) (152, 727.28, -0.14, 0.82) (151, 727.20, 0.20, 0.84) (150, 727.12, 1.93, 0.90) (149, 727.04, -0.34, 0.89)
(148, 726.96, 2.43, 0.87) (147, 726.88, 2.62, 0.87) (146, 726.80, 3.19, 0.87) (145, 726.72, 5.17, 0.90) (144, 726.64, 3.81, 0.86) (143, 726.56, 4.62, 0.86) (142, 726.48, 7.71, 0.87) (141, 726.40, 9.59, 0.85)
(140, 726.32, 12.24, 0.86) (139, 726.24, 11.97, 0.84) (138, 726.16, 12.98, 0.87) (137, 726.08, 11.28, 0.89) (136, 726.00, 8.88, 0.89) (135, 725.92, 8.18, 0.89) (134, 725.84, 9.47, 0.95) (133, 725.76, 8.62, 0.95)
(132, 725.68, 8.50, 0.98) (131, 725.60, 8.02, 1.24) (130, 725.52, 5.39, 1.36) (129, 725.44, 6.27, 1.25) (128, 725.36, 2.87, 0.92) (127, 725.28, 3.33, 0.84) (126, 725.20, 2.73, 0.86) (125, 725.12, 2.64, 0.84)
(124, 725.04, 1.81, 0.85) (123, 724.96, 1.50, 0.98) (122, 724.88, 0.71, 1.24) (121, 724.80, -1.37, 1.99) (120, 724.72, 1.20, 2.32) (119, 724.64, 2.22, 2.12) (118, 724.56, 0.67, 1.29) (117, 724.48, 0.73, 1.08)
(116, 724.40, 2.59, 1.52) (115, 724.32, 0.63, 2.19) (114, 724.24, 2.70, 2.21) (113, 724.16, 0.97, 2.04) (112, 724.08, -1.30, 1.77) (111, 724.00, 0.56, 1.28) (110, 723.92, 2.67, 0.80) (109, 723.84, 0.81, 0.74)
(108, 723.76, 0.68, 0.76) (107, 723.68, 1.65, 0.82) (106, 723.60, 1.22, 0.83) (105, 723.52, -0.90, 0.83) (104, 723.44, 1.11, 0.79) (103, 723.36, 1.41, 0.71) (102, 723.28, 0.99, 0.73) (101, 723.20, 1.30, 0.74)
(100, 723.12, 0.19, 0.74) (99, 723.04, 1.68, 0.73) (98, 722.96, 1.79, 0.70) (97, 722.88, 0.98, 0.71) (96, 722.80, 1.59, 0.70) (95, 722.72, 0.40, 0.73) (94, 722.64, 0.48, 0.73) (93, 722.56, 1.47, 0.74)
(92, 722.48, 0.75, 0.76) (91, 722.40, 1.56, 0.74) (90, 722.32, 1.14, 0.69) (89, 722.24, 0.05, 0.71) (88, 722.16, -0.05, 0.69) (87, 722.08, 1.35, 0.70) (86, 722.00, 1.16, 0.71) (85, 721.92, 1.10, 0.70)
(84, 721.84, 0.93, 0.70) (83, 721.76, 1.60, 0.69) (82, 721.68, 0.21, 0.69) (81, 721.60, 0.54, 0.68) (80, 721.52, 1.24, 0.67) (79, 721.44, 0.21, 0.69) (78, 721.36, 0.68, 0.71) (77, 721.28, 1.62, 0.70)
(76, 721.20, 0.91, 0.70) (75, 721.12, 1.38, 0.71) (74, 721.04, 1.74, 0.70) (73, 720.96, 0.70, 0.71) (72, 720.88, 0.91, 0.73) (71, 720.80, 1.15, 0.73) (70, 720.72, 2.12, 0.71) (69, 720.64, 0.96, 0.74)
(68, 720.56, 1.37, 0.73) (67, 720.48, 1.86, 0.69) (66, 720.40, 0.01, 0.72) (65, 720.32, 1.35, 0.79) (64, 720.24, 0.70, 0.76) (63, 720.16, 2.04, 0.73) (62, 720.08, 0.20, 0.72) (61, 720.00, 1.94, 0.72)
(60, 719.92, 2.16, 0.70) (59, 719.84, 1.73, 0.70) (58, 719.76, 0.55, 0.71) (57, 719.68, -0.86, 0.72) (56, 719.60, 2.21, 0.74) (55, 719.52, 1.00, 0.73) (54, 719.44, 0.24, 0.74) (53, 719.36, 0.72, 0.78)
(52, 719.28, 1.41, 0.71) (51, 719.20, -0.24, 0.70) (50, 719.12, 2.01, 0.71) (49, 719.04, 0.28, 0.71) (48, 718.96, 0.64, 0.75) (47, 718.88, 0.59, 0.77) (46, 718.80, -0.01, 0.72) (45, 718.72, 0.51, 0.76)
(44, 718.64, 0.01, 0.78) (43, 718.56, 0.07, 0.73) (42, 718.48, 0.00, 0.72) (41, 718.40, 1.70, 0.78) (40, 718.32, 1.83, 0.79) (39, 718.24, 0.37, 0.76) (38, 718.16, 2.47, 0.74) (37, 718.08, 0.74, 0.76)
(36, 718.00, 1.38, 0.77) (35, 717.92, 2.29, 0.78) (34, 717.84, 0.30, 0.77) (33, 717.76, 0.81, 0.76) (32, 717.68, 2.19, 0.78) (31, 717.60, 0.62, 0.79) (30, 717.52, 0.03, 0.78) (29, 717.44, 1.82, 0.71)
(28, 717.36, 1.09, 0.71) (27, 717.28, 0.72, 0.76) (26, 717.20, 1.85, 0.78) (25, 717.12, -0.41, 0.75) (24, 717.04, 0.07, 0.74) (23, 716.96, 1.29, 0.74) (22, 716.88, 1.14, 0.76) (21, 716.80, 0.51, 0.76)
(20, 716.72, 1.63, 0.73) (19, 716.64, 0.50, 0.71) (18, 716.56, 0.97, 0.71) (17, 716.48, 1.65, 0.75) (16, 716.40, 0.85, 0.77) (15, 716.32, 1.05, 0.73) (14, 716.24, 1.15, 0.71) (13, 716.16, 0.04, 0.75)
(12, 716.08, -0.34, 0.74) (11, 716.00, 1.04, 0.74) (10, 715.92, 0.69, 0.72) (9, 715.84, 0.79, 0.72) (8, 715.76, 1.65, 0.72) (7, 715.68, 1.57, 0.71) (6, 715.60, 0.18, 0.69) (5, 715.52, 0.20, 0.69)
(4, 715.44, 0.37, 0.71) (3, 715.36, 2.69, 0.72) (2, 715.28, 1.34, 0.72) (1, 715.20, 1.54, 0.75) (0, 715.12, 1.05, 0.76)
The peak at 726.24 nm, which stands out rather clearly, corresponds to [O II]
